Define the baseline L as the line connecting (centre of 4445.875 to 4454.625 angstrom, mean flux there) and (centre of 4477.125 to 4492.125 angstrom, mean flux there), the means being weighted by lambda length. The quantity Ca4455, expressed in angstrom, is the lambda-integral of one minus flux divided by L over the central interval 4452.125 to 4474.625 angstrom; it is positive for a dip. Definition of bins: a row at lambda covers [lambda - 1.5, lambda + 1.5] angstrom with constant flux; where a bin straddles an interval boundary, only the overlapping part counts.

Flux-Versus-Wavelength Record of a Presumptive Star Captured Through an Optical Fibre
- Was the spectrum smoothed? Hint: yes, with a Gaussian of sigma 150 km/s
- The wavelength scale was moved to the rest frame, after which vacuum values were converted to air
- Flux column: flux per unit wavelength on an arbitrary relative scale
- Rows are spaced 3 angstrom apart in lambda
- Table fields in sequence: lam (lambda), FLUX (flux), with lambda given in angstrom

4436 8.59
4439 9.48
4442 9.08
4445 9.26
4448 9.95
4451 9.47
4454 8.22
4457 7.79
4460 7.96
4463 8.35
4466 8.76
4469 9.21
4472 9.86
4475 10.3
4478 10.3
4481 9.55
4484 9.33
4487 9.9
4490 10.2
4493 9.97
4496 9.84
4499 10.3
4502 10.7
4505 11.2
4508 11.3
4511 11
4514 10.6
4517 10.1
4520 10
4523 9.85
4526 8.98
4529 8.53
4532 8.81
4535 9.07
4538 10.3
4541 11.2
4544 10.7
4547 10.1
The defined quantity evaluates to 2.0 angstrom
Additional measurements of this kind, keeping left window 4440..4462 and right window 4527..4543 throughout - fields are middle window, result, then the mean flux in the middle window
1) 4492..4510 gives -2.51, 10.6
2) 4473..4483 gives -1.03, 10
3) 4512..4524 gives -0.95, 10.2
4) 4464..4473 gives -0.21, 9.19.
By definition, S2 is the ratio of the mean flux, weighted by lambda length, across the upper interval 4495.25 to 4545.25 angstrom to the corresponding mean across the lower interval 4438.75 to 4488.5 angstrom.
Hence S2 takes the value 1.1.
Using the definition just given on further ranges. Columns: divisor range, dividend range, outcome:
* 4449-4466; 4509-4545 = 1.18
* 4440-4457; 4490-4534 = 1.11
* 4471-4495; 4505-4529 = 1.03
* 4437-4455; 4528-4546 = 1.06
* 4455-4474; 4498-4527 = 1.20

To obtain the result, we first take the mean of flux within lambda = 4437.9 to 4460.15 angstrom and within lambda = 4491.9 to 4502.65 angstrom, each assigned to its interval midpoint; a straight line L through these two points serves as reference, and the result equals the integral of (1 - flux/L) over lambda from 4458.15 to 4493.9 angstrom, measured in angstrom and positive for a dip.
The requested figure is 0.7 angstrom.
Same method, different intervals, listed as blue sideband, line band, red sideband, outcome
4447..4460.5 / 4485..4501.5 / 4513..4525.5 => -1.0 angstrom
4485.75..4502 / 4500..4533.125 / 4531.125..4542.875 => -0.3 angstrom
